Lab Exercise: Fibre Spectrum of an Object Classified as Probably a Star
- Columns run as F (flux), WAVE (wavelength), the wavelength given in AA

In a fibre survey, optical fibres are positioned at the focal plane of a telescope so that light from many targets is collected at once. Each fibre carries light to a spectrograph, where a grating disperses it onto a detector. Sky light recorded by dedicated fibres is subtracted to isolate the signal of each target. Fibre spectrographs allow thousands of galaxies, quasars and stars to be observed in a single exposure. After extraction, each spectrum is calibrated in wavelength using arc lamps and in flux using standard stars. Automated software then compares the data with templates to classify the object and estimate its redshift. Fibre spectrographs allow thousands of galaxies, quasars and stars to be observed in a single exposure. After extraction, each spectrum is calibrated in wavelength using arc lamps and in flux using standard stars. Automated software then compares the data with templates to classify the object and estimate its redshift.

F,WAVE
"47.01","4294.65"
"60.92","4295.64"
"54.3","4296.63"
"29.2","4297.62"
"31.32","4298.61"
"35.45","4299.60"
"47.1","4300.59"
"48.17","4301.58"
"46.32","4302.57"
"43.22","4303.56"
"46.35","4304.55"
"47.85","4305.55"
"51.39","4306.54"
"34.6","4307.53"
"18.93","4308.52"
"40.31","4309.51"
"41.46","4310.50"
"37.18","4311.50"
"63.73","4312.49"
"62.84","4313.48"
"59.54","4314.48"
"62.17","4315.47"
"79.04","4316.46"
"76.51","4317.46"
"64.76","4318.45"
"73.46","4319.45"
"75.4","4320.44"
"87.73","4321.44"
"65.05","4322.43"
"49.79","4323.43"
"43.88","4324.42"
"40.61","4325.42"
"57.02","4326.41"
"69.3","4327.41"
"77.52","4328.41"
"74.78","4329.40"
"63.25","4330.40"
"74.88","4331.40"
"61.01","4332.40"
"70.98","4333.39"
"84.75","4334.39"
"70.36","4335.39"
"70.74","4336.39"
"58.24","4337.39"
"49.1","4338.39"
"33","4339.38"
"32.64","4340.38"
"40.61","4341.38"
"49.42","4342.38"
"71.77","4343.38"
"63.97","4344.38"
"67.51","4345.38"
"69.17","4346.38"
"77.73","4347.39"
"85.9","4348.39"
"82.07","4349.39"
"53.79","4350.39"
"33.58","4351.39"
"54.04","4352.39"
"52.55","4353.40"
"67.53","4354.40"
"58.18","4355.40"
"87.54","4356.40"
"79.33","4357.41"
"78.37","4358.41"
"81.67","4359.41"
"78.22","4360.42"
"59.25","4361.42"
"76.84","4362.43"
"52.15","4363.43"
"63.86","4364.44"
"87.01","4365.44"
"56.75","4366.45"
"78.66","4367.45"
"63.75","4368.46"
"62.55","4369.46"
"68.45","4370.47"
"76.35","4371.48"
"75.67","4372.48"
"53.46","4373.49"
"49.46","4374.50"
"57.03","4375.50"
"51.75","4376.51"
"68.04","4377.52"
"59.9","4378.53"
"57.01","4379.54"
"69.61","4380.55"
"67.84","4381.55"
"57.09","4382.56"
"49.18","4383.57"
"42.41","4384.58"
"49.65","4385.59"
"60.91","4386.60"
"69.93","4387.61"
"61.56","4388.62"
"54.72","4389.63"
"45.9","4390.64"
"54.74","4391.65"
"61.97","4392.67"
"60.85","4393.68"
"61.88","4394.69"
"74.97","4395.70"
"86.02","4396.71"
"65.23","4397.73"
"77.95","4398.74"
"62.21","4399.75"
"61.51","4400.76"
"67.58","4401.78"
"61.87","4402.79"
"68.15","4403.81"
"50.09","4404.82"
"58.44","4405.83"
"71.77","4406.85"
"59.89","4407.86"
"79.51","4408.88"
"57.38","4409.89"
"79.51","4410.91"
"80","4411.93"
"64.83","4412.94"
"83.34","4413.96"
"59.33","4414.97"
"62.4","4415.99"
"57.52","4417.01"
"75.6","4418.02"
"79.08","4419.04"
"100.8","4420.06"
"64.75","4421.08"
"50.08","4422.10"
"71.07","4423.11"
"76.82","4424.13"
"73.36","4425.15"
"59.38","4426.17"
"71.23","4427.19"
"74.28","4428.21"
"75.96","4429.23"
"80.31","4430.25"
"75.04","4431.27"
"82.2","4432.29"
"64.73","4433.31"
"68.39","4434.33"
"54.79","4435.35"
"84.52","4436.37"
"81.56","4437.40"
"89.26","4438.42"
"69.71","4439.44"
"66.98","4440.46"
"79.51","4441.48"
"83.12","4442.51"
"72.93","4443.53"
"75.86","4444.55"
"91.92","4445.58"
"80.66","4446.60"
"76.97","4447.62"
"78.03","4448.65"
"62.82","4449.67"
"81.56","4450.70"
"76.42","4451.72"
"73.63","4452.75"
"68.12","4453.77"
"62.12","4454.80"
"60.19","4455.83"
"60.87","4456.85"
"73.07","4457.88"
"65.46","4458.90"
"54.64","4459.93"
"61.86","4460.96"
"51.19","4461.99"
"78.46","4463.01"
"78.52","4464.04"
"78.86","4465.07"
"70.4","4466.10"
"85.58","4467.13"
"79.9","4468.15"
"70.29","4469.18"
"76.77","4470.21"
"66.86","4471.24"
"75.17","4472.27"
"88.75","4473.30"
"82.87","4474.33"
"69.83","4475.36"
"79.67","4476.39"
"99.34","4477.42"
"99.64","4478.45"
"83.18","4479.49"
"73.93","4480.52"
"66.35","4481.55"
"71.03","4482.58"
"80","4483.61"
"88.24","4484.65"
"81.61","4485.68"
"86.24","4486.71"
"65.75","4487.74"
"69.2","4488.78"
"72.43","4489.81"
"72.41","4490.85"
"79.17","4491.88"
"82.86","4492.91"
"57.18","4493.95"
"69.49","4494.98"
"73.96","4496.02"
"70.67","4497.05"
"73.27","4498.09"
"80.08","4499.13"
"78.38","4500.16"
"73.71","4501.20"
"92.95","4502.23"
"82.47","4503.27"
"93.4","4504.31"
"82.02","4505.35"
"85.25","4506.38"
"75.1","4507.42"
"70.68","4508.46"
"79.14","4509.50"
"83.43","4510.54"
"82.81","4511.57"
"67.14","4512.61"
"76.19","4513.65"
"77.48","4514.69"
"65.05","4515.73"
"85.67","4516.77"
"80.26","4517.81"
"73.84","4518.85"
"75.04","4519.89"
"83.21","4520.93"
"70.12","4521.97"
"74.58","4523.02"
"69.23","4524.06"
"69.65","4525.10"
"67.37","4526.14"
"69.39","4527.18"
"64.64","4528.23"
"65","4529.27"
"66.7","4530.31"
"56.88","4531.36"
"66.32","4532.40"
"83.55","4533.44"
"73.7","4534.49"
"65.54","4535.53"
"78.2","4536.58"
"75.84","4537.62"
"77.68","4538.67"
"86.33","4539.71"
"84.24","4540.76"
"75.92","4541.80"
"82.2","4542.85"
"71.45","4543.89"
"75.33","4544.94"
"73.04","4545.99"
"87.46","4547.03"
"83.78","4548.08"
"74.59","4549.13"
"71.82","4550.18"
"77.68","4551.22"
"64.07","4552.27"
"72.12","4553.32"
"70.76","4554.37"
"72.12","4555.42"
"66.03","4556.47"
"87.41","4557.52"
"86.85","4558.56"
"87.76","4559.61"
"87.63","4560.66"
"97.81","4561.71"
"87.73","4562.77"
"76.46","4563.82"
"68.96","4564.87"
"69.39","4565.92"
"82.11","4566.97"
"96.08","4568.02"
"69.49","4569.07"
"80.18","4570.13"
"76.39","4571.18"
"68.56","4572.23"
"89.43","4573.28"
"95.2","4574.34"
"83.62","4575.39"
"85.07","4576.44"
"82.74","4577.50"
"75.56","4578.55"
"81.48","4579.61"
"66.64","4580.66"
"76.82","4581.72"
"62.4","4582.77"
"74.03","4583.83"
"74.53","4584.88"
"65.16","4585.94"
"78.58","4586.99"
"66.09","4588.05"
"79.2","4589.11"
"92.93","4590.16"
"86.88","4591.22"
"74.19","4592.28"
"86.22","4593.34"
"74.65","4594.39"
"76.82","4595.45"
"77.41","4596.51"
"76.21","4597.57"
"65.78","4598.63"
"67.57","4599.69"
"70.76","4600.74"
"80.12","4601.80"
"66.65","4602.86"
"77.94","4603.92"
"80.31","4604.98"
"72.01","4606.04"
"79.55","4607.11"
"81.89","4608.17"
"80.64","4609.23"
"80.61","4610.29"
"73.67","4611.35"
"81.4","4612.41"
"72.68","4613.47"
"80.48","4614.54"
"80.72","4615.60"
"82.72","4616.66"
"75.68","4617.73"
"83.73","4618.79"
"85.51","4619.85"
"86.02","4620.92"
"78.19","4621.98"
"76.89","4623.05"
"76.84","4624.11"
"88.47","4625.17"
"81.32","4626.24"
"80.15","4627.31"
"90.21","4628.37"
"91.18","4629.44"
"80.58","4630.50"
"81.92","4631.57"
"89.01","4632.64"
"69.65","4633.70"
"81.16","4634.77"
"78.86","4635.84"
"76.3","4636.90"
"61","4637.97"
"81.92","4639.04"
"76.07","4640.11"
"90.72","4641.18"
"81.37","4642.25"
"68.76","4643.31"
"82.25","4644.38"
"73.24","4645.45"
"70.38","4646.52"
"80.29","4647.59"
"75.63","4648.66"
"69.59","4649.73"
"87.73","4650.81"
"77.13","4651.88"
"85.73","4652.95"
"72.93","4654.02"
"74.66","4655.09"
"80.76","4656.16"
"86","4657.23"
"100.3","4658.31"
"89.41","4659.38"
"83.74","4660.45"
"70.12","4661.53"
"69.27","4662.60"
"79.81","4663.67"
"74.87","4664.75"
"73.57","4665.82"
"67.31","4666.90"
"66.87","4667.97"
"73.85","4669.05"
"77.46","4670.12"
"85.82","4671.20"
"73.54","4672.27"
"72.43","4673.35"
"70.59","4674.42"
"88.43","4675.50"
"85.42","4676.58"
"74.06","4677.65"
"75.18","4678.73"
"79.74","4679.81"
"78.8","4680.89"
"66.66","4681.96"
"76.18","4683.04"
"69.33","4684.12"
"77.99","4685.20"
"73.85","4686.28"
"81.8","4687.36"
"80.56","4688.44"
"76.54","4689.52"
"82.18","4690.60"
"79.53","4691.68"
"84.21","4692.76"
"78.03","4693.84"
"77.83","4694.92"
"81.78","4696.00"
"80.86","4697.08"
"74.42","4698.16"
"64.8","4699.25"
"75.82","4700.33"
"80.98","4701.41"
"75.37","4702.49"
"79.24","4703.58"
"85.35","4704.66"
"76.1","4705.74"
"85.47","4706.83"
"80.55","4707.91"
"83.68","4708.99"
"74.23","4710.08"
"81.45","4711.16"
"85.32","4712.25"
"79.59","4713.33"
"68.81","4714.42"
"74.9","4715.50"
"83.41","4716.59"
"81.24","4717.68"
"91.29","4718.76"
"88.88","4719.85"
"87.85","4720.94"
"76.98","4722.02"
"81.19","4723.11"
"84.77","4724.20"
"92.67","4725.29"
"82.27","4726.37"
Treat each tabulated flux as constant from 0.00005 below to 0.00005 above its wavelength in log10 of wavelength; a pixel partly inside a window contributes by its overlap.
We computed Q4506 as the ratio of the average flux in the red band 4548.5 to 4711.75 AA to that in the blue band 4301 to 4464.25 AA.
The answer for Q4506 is 1.2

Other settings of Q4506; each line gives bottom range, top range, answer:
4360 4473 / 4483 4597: 1.12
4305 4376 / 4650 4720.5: 1.26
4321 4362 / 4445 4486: 1.17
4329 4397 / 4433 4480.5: 1.18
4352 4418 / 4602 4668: 1.22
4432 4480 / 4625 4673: 1.05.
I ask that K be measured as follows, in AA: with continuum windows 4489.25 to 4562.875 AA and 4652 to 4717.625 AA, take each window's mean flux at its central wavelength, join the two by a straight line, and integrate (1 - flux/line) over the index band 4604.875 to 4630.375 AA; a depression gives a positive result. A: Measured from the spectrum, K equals -1.2 AA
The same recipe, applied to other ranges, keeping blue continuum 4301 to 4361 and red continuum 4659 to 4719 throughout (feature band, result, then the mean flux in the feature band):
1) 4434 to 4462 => -2.4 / 72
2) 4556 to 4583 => -3.2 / 80.5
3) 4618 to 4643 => -2.0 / 81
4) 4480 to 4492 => -1.3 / 75.4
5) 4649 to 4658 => -0.4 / 79.7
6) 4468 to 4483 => -2.5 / 78.9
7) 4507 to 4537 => -1.4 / 72.9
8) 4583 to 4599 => -0.7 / 76.4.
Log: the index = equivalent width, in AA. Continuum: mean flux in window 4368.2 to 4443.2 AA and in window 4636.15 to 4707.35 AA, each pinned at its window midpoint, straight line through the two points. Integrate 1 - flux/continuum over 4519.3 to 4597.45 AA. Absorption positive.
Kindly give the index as -3.71 AA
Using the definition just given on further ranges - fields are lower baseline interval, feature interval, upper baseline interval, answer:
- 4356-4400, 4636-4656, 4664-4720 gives -0.28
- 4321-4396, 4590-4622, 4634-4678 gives -1.25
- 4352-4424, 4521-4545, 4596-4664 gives 0.28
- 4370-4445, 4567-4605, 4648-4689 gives -1.54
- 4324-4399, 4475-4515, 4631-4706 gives -4.89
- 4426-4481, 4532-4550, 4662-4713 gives -0.39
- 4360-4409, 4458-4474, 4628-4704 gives -1.12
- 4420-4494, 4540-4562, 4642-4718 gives -0.74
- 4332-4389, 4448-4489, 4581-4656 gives -2.93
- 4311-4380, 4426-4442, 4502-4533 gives -0.95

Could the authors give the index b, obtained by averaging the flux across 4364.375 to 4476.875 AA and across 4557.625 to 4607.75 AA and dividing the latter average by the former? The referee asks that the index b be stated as 1.14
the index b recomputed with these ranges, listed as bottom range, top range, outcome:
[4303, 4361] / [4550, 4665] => 1.29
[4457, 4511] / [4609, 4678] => 1.03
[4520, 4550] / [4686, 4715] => 1.07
